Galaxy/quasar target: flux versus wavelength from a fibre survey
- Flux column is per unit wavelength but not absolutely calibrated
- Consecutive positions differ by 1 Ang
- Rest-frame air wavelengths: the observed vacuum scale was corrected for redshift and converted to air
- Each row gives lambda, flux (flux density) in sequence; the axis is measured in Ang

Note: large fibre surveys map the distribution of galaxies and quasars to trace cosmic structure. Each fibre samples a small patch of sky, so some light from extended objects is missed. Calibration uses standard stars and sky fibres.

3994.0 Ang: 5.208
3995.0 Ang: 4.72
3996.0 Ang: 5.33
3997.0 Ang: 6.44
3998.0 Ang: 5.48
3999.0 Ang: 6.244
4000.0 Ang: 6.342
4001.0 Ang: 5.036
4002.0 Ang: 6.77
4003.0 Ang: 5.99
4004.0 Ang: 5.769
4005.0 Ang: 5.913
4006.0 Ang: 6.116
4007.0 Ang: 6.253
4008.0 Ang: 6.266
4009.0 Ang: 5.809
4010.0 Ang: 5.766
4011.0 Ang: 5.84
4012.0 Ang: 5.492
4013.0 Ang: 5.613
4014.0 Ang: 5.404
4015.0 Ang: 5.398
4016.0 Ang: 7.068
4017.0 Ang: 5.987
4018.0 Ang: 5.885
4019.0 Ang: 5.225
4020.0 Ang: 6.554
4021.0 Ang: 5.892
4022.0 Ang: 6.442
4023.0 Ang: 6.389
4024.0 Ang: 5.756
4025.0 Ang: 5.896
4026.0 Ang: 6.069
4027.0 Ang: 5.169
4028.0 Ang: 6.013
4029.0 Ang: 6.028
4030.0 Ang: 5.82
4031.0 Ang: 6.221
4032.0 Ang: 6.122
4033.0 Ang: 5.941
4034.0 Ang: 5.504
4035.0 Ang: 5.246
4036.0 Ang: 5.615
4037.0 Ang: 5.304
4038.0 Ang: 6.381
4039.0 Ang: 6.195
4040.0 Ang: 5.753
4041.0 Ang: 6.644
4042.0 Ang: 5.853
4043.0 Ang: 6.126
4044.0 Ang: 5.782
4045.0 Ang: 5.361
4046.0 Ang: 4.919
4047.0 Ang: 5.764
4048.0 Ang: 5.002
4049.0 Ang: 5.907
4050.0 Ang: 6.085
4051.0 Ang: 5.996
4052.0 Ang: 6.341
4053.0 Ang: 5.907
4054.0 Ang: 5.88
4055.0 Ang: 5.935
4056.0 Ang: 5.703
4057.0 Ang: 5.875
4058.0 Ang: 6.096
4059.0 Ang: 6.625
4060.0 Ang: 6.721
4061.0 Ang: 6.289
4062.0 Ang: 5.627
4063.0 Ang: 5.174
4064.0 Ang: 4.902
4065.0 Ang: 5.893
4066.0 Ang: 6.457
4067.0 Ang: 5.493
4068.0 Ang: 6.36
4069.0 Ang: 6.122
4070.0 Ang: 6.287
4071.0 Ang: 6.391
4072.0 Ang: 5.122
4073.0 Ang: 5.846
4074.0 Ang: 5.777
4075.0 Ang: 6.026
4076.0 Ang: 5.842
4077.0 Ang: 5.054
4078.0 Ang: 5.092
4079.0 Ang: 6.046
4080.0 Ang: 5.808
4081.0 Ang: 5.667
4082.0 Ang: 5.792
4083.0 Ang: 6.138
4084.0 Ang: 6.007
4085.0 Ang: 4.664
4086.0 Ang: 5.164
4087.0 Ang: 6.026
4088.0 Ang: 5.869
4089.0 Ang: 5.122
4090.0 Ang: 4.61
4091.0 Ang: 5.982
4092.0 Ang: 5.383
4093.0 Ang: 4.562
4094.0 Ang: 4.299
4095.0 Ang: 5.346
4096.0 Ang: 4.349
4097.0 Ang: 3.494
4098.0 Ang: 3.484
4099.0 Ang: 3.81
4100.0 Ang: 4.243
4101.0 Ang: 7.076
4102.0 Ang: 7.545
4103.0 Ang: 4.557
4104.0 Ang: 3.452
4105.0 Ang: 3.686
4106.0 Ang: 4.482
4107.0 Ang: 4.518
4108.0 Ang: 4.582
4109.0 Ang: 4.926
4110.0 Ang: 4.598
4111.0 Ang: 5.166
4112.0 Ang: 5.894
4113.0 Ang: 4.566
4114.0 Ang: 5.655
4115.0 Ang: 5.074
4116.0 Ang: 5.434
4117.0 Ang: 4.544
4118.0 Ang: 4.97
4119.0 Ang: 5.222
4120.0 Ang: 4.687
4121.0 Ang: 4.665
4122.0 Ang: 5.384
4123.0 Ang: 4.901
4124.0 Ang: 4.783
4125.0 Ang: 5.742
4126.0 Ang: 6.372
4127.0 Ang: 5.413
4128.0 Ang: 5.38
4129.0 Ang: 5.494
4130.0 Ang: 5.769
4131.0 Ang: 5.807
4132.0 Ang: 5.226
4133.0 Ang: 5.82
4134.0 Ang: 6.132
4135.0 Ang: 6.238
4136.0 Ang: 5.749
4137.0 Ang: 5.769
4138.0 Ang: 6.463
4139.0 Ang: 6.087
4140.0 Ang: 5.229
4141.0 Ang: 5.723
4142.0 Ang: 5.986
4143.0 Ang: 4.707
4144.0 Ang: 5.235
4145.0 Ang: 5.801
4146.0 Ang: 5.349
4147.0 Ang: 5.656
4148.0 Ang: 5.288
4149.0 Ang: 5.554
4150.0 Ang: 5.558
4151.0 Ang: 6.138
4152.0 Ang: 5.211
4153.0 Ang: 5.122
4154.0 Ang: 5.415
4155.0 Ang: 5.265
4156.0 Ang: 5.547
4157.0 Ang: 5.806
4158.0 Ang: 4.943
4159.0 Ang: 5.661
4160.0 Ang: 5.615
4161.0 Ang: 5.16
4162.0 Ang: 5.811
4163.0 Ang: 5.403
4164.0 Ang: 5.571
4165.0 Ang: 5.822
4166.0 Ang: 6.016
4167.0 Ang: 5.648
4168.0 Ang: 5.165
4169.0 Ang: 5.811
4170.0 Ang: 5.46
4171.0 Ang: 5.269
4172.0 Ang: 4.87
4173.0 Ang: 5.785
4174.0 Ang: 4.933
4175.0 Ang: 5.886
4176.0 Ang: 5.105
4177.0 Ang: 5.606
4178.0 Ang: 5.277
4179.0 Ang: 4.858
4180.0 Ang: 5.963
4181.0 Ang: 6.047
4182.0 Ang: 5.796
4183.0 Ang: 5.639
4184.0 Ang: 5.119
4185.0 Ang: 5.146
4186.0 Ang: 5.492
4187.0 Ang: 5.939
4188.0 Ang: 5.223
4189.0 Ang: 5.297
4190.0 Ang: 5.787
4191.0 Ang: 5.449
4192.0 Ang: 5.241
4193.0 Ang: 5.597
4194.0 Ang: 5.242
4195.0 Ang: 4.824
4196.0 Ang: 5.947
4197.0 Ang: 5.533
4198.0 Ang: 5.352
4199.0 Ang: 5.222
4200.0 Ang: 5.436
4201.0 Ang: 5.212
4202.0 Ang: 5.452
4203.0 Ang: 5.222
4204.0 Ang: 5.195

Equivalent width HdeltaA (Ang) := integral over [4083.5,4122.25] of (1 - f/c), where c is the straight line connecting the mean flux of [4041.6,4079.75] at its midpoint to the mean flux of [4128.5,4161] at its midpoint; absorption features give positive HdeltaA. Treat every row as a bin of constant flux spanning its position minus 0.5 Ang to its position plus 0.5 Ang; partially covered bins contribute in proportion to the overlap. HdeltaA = 5.2 Ang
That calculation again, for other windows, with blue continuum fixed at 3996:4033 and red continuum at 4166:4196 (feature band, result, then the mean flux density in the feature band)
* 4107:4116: 1.0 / 5.05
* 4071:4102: 2.3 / 5.31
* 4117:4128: 0.8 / 5.19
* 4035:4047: 0.2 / 5.79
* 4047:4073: -0.5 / 5.92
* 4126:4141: -0.5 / 5.77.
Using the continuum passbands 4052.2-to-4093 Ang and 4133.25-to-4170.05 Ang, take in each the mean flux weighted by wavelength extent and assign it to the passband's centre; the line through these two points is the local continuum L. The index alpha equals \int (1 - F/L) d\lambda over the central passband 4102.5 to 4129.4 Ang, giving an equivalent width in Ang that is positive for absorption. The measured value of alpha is 3.3 Ang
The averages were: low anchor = 5.76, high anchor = 5.6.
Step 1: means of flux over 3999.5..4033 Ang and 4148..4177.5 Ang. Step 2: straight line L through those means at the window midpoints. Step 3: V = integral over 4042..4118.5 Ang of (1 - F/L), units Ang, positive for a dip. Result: 4.28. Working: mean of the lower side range 5.95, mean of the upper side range 5.48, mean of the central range 5.43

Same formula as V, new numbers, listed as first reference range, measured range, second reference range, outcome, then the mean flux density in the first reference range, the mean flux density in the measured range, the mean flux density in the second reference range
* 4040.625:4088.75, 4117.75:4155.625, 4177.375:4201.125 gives 0.6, 5.82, 5.51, 5.45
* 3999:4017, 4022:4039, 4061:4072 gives 0.1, 5.94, 5.87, 5.86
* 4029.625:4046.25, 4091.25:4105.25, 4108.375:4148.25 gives 2.1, 5.82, 4.7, 5.42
